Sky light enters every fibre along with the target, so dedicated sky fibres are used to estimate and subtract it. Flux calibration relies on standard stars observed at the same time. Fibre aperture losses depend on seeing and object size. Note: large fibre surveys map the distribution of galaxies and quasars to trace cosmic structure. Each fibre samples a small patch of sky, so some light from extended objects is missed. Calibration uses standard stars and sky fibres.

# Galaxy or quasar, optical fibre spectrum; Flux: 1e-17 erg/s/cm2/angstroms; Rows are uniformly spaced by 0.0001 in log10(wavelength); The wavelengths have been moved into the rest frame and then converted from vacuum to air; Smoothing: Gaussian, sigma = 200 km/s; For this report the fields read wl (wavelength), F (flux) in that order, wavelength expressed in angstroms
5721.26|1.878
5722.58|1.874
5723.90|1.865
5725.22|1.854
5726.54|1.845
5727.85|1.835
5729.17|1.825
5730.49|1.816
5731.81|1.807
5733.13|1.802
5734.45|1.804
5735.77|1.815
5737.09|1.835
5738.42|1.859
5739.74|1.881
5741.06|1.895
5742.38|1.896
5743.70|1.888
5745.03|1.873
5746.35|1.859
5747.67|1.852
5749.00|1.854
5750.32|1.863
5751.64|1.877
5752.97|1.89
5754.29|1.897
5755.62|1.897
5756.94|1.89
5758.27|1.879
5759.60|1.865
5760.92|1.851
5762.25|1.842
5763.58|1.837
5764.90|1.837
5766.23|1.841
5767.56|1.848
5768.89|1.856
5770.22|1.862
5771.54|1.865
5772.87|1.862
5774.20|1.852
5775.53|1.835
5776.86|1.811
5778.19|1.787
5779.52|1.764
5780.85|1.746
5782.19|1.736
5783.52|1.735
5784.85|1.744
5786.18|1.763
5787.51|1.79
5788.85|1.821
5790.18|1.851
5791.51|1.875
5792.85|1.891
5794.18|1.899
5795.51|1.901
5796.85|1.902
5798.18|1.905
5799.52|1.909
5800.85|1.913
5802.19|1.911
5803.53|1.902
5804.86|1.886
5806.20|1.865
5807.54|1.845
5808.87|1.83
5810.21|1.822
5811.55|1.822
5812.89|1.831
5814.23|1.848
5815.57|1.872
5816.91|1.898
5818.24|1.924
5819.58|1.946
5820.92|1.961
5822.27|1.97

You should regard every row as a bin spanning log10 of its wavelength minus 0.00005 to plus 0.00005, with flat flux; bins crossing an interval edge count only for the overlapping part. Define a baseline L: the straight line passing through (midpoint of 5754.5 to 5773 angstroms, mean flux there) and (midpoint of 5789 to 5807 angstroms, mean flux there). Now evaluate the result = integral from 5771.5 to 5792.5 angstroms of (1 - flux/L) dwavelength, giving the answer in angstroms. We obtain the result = 0.8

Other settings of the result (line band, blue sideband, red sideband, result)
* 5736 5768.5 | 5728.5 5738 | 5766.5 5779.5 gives -0.72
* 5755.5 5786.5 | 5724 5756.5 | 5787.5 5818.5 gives 0.65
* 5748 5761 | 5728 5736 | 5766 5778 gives -0.32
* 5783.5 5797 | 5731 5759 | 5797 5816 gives 0.23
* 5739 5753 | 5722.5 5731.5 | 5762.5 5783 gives -0.31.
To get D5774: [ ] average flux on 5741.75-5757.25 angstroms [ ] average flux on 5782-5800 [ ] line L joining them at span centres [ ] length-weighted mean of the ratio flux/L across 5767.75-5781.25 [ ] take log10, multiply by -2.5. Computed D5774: 0.02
